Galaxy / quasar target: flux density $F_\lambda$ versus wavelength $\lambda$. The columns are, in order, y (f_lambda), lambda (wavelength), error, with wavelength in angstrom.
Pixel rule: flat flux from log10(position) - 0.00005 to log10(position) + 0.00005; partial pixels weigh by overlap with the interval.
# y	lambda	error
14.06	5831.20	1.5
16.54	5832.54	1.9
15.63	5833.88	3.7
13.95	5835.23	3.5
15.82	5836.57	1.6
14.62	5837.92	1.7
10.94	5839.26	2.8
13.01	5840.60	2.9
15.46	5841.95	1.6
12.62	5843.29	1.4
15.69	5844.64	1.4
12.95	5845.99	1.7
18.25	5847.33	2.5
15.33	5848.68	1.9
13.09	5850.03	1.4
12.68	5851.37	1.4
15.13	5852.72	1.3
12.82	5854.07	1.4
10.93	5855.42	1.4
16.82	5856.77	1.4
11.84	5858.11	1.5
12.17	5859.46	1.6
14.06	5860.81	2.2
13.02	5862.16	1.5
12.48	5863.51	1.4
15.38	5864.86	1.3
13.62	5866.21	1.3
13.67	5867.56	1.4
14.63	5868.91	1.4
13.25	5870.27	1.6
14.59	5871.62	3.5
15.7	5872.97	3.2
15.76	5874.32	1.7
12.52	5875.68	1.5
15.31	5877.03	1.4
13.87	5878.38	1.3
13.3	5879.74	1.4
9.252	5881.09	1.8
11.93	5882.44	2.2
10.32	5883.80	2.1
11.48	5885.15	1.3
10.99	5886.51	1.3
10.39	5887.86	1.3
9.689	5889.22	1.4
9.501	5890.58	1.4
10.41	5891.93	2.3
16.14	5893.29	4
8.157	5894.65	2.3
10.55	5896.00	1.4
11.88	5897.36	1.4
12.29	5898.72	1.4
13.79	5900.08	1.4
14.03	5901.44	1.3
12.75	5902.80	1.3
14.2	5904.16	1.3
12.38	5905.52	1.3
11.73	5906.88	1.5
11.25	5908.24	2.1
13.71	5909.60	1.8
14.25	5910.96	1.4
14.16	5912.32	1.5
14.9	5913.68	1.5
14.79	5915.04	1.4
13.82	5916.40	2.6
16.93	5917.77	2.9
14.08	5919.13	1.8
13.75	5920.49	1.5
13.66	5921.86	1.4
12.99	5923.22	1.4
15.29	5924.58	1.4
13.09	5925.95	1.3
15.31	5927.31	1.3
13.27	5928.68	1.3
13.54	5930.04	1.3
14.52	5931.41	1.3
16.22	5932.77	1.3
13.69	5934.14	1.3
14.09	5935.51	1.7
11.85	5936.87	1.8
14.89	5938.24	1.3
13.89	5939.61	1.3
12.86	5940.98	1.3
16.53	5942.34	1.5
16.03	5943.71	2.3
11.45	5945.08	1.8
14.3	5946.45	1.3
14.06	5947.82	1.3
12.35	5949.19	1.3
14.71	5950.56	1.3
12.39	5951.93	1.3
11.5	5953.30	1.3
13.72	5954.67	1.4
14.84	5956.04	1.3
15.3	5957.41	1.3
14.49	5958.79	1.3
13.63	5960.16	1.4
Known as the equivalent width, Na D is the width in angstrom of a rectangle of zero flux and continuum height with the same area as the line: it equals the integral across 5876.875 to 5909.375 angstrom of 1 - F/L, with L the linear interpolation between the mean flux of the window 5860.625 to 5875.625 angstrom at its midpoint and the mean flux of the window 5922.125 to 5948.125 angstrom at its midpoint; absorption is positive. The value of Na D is 5.2 angstrom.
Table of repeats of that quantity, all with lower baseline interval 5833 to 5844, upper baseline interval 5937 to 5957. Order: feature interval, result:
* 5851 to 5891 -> 3.0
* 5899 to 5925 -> 0.2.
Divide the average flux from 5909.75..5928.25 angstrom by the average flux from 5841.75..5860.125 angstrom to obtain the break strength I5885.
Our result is 1.0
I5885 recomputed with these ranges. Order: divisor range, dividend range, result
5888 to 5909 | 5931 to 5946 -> 1.19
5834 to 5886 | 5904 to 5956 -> 1.02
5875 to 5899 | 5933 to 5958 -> 1.20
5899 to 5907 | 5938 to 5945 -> 1.10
